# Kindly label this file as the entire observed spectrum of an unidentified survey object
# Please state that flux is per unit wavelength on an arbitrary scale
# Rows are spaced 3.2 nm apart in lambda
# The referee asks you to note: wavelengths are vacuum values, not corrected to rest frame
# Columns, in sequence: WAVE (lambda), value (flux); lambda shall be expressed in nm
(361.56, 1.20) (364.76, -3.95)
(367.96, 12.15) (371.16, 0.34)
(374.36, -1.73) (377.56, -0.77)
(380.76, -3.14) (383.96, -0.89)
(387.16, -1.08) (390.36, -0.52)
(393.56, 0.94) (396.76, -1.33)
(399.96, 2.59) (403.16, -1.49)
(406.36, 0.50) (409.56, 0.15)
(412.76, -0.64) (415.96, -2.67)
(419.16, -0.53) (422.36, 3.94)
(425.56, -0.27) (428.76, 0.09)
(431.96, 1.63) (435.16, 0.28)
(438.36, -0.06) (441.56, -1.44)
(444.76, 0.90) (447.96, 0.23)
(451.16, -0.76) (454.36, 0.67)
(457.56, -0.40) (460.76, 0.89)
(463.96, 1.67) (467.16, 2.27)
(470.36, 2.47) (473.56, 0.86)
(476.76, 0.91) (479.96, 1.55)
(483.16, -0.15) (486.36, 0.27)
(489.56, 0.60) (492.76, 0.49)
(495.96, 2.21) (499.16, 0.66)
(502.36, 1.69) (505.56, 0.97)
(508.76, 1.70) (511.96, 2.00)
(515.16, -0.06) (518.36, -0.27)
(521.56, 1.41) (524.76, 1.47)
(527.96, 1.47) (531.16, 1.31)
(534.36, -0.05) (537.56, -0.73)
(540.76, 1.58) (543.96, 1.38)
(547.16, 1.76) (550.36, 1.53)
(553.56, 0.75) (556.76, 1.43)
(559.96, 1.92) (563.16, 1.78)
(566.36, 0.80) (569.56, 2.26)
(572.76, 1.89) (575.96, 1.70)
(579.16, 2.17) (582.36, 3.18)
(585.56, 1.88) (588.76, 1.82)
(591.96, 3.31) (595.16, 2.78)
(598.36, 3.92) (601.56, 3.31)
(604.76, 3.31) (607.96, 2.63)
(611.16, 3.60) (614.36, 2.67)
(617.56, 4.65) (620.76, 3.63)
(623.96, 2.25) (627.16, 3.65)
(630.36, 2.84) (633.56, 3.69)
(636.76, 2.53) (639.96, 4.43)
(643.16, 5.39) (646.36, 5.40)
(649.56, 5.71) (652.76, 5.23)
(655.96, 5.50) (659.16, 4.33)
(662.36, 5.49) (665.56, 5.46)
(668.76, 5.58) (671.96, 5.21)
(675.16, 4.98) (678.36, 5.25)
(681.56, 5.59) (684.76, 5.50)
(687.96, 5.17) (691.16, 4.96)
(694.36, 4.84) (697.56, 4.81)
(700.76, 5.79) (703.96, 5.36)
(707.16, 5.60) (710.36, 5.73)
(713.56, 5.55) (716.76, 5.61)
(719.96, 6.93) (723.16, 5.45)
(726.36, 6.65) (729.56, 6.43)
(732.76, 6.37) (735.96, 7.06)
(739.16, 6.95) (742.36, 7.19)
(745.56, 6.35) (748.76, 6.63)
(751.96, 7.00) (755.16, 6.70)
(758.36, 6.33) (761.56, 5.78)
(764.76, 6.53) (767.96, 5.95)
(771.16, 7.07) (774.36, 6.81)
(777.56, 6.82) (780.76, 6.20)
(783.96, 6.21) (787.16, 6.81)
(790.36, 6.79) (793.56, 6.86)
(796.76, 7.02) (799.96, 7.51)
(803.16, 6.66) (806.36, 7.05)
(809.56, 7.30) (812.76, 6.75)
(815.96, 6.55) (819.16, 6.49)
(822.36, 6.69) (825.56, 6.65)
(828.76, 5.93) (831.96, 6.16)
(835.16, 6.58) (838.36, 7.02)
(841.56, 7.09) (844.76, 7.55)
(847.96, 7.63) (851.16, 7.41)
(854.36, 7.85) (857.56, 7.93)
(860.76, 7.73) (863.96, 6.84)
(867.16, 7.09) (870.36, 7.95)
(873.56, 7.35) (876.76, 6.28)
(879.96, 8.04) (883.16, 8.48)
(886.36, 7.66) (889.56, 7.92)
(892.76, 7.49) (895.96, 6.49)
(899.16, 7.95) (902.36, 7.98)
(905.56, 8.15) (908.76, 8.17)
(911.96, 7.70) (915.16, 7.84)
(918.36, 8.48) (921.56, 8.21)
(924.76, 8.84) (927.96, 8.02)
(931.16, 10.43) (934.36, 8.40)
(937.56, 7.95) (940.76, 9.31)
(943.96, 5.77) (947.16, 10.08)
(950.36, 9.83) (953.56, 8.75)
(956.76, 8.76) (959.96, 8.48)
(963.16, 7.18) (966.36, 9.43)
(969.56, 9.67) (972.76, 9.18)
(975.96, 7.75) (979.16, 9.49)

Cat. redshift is 0.603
